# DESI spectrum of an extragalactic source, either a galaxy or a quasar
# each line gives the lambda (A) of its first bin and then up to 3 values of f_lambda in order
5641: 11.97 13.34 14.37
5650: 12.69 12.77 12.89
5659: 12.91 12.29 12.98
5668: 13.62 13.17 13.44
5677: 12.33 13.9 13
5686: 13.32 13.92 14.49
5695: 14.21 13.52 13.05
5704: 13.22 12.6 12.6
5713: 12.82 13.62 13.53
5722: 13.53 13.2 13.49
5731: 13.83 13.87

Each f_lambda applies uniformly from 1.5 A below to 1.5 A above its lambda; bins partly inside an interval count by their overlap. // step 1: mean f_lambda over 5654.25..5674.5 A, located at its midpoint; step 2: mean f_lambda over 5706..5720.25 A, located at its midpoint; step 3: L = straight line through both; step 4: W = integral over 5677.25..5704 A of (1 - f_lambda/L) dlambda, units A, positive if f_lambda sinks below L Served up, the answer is -1.1 A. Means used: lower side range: 13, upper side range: 13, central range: 13.6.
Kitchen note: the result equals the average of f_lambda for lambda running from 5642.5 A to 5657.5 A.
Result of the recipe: 13.2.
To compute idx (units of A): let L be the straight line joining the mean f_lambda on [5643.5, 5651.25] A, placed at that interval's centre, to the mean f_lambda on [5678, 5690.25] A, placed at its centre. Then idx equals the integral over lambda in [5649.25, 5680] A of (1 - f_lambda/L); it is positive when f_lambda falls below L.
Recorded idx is 1.2 A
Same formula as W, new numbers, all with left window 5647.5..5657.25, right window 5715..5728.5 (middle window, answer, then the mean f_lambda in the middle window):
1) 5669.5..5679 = 0.1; 13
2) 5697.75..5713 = 0.5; 12.9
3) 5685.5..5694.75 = -0.5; 14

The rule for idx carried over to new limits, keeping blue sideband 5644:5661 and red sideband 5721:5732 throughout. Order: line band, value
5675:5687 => 0.1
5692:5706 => -0.2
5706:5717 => 0.4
